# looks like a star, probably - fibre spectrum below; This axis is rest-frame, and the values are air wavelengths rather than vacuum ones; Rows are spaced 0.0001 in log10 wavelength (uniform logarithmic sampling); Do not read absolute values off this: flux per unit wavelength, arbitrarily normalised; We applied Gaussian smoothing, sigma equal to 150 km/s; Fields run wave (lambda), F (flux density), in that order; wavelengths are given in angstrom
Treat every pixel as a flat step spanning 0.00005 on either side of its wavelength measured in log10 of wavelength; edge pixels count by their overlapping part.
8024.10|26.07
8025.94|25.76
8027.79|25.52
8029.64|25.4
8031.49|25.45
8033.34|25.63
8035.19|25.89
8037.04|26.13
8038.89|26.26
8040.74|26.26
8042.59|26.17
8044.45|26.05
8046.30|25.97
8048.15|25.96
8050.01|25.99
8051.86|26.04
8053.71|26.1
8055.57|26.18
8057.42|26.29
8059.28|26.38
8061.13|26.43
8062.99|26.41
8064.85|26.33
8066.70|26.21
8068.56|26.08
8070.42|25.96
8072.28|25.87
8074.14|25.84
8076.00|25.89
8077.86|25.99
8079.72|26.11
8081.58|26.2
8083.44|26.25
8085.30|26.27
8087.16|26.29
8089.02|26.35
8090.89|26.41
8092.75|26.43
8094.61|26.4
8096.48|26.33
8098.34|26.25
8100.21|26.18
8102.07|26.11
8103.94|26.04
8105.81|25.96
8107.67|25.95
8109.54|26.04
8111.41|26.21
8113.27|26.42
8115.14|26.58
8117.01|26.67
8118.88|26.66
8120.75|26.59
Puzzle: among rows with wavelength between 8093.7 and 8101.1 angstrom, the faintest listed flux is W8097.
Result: 26.18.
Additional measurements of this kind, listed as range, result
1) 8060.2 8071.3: 25.96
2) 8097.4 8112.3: 25.95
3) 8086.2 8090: 26.29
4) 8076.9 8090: 25.99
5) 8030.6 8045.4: 25.45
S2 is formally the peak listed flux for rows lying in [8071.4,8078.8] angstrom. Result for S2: 25.99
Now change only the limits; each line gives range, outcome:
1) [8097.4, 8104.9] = 26.25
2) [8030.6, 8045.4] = 26.26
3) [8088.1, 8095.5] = 26.43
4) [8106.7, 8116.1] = 26.58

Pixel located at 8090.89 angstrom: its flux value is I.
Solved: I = 26.41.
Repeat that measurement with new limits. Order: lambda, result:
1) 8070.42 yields 25.96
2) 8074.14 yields 25.84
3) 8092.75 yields 26.43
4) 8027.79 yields 25.52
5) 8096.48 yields 26.33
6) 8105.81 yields 25.96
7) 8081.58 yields 26.2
